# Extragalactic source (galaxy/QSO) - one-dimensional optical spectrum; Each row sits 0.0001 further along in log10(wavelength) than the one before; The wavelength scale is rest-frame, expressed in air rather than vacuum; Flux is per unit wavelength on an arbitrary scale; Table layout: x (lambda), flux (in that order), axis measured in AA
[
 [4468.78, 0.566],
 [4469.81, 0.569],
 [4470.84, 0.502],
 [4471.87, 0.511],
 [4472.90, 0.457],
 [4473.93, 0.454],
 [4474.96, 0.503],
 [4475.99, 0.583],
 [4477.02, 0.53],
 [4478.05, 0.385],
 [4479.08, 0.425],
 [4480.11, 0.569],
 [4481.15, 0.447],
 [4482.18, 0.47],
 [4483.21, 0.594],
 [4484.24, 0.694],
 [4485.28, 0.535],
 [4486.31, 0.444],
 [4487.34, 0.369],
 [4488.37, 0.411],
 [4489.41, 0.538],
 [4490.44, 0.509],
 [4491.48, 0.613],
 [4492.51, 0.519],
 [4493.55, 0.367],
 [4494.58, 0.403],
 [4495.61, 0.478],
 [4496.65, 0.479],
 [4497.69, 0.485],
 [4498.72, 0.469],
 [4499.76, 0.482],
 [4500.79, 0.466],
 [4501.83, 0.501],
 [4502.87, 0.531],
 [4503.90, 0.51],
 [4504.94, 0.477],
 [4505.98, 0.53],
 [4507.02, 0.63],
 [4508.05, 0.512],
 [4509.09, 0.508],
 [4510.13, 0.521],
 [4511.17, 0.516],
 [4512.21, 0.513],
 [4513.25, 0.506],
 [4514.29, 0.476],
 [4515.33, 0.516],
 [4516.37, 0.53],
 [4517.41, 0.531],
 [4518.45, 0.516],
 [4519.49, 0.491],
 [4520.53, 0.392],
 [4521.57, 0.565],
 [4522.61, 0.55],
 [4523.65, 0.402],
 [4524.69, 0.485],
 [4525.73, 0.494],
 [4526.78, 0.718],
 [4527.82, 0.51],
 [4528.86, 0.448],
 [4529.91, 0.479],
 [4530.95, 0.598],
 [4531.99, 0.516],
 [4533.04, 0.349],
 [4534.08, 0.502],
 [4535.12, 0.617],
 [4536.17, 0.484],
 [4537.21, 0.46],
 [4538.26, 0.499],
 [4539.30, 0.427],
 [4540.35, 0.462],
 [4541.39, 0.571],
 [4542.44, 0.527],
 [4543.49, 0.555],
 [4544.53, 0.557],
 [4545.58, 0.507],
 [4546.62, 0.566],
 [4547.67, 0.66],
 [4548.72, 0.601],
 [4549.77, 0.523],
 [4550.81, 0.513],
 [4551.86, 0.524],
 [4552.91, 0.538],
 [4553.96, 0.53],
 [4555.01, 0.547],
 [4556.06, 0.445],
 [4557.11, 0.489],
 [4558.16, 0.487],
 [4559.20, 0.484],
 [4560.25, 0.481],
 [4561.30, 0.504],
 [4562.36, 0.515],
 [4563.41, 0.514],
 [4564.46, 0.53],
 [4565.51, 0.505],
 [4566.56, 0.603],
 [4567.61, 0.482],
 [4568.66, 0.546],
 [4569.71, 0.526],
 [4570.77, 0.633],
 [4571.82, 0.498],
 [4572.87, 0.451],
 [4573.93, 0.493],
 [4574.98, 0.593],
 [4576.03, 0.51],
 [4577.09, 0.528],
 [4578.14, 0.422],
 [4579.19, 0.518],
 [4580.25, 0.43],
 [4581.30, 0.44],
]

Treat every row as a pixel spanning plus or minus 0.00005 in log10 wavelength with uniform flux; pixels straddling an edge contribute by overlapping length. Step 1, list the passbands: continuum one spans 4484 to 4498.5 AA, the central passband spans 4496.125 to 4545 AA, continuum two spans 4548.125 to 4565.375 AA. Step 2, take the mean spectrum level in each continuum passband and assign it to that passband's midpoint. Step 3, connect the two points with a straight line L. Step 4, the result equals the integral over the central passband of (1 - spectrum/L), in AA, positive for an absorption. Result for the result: -1.0 AA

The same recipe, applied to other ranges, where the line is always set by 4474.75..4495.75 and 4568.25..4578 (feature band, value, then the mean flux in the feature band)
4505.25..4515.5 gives -0.37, 0.522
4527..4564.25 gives 0.05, 0.516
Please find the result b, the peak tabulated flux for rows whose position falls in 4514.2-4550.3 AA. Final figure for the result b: 0.718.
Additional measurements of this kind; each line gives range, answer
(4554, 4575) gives 0.633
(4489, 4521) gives 0.63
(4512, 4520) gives 0.531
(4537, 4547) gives 0.571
